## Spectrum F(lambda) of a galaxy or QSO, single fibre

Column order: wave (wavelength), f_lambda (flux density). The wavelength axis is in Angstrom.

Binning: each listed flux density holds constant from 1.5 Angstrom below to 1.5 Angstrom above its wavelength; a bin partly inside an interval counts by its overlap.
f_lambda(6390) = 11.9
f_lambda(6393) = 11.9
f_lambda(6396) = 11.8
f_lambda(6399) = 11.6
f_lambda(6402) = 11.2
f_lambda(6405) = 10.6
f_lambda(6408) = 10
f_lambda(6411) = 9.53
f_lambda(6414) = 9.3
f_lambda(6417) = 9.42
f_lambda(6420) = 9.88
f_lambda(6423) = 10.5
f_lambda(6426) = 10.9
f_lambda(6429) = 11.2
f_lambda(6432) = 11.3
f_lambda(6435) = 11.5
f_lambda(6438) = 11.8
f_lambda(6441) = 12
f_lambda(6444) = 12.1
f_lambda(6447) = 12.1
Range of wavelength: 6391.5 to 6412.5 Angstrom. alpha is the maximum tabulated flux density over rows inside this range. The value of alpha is 11.9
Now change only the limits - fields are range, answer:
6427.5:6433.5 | 11.3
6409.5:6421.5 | 9.88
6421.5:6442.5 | 12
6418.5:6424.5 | 10.5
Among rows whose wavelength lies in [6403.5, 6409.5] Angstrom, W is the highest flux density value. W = 10.6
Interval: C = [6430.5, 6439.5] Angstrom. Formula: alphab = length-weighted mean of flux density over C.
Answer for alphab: 11.5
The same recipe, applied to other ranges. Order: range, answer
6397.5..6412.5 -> 10.6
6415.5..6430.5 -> 10.4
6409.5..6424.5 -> 9.73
